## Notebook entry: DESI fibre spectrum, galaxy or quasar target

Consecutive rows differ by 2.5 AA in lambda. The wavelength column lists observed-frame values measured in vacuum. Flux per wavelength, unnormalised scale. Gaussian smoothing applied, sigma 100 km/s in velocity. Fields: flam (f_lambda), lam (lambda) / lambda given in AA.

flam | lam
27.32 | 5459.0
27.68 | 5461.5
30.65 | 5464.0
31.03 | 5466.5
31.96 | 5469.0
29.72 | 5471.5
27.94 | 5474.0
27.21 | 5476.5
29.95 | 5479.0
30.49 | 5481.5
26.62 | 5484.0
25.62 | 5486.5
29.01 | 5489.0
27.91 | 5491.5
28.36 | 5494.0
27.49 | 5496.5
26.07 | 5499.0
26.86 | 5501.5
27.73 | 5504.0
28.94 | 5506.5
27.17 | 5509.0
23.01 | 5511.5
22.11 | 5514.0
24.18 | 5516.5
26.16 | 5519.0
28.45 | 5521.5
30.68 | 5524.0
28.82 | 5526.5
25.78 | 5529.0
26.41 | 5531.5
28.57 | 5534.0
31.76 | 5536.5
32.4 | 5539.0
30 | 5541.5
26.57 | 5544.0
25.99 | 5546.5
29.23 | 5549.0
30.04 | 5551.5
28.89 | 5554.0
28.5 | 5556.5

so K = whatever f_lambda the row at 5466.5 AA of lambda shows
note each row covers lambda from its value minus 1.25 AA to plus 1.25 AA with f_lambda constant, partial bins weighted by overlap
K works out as 31.03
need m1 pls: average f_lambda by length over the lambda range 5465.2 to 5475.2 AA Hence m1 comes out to 30.2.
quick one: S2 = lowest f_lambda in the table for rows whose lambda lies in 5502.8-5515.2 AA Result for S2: 22.11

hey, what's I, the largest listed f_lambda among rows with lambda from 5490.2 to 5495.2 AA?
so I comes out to 28.36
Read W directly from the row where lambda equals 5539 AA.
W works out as 32.4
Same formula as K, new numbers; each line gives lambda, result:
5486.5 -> 25.62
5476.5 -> 27.21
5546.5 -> 25.99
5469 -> 31.96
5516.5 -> 24.18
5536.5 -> 31.76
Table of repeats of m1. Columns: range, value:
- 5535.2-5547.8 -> 29.3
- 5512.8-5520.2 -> 24.2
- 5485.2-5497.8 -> 27.7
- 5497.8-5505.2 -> 26.9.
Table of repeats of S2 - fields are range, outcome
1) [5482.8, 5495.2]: 25.62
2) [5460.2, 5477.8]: 27.21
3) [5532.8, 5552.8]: 25.99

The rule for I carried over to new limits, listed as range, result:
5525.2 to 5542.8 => 32.4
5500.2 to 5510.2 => 28.94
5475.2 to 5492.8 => 30.49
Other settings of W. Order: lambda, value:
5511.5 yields 23.01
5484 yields 26.62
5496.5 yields 27.49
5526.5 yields 28.82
